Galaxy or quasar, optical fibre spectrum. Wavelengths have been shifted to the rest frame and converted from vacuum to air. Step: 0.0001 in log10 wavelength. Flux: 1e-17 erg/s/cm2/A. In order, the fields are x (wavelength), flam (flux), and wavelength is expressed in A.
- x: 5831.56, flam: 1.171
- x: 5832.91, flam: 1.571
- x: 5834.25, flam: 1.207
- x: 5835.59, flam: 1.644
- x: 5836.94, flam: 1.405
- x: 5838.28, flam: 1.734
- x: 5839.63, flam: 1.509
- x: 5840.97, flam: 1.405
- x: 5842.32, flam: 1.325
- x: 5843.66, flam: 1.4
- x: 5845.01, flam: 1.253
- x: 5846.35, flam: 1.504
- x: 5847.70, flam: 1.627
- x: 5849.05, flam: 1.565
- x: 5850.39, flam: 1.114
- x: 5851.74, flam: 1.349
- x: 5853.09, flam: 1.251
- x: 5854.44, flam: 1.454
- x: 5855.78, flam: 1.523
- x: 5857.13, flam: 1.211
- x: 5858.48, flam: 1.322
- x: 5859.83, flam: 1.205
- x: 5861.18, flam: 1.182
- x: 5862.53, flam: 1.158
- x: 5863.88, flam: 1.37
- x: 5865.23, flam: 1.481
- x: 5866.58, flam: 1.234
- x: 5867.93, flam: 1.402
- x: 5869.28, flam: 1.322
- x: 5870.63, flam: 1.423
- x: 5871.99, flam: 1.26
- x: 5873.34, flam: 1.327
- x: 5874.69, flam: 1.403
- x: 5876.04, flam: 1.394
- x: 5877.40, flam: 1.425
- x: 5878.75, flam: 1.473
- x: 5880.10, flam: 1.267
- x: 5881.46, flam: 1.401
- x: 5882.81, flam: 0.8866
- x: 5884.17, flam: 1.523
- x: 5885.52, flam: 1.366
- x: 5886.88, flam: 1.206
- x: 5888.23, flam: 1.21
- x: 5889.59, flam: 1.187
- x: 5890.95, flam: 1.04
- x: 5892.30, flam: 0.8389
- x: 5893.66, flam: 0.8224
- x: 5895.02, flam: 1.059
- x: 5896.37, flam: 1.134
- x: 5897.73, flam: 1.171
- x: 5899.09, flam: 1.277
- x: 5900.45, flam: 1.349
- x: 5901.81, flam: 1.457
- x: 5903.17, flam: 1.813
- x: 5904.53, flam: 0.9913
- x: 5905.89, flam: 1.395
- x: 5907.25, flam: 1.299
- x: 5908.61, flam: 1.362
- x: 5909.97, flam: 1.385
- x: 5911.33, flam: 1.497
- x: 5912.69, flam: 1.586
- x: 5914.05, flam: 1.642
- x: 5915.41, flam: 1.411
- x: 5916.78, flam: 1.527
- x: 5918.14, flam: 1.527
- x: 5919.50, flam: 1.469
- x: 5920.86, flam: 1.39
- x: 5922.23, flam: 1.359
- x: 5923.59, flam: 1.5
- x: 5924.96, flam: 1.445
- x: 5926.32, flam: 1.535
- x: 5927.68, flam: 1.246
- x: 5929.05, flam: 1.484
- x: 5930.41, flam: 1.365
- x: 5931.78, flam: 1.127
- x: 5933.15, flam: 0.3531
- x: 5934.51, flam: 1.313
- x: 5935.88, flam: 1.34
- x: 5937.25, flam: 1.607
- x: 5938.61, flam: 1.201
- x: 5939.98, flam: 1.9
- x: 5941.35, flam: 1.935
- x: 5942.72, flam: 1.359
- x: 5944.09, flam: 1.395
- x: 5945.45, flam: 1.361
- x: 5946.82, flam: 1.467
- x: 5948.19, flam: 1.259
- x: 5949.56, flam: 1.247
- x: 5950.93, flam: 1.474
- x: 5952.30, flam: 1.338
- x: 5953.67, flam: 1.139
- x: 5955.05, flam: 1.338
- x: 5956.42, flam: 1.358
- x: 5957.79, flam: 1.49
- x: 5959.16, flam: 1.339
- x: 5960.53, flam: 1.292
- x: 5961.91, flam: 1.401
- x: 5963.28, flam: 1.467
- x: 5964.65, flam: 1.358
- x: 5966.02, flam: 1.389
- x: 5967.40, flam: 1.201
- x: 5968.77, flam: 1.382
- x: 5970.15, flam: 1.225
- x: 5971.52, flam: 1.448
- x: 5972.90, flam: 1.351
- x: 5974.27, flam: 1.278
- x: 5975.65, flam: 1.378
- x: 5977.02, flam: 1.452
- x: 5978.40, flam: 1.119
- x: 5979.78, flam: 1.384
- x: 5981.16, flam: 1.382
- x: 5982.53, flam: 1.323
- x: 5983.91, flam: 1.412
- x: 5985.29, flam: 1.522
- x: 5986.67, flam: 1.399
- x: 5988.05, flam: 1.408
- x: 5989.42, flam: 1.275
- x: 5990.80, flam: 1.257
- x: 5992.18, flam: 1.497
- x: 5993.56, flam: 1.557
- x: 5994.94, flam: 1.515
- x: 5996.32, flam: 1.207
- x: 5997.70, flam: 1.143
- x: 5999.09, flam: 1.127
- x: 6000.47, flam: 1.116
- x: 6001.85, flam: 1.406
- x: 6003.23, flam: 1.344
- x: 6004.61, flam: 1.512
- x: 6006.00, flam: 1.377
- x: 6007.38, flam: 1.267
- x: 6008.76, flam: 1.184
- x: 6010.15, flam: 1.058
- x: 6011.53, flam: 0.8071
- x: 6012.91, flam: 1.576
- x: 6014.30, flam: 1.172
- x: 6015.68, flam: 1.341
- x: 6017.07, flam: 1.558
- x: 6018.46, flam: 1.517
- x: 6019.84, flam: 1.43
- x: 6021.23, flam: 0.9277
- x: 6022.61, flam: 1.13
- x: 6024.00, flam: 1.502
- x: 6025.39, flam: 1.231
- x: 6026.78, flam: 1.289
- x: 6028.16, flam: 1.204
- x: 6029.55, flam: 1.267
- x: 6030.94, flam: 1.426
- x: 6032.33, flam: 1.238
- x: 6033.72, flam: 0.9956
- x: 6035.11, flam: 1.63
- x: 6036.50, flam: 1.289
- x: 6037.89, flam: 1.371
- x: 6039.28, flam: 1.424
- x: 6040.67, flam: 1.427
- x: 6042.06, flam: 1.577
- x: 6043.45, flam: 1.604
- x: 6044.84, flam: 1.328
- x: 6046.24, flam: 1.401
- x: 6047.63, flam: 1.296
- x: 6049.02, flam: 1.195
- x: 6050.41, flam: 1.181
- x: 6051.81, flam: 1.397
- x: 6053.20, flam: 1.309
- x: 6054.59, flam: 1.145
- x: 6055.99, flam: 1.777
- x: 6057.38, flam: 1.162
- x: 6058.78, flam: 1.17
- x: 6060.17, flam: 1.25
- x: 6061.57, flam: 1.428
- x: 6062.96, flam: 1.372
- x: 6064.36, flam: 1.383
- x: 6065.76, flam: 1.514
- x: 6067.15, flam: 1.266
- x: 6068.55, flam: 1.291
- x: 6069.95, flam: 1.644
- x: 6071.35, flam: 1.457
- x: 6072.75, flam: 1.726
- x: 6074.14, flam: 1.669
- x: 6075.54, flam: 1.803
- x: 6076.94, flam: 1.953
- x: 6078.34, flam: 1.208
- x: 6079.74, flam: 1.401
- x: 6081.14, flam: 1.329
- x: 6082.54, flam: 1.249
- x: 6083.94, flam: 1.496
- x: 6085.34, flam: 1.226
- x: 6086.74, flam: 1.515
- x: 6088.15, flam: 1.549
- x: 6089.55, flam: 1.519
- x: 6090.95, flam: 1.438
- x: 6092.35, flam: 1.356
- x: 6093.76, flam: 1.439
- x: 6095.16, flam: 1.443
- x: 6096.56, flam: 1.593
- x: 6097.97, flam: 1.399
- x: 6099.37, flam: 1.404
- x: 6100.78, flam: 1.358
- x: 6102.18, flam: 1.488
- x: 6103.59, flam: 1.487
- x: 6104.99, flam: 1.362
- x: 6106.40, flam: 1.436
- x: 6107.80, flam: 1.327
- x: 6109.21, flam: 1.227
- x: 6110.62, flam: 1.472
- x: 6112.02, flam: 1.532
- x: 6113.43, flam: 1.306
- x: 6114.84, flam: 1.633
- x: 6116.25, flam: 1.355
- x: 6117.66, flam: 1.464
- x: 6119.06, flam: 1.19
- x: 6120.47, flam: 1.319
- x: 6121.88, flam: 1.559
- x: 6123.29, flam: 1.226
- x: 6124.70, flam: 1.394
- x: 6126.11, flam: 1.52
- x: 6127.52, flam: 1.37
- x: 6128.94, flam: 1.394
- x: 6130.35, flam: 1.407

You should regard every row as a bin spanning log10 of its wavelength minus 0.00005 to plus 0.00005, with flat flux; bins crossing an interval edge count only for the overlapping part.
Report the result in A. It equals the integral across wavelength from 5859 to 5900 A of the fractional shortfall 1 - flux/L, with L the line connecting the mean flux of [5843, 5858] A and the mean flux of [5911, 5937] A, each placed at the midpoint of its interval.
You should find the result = 3.9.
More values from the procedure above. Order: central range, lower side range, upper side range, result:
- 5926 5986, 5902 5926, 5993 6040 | 1.3 A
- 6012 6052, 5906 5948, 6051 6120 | 2.3 A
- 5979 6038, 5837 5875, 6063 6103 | 4.9 A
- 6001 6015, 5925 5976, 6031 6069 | 0.9 A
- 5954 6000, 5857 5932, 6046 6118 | 0.5 A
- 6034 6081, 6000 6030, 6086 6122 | -2.4 A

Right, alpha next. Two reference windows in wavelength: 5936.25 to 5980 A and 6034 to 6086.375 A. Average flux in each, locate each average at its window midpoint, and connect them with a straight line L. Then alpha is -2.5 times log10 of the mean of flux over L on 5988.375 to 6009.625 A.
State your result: 0.06 mag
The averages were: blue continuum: 1.38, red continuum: 1.41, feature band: 1.32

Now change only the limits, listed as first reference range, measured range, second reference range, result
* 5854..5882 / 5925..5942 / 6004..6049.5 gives -0.03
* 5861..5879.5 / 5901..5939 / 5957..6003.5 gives -0.02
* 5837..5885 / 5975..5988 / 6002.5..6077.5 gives -0.01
